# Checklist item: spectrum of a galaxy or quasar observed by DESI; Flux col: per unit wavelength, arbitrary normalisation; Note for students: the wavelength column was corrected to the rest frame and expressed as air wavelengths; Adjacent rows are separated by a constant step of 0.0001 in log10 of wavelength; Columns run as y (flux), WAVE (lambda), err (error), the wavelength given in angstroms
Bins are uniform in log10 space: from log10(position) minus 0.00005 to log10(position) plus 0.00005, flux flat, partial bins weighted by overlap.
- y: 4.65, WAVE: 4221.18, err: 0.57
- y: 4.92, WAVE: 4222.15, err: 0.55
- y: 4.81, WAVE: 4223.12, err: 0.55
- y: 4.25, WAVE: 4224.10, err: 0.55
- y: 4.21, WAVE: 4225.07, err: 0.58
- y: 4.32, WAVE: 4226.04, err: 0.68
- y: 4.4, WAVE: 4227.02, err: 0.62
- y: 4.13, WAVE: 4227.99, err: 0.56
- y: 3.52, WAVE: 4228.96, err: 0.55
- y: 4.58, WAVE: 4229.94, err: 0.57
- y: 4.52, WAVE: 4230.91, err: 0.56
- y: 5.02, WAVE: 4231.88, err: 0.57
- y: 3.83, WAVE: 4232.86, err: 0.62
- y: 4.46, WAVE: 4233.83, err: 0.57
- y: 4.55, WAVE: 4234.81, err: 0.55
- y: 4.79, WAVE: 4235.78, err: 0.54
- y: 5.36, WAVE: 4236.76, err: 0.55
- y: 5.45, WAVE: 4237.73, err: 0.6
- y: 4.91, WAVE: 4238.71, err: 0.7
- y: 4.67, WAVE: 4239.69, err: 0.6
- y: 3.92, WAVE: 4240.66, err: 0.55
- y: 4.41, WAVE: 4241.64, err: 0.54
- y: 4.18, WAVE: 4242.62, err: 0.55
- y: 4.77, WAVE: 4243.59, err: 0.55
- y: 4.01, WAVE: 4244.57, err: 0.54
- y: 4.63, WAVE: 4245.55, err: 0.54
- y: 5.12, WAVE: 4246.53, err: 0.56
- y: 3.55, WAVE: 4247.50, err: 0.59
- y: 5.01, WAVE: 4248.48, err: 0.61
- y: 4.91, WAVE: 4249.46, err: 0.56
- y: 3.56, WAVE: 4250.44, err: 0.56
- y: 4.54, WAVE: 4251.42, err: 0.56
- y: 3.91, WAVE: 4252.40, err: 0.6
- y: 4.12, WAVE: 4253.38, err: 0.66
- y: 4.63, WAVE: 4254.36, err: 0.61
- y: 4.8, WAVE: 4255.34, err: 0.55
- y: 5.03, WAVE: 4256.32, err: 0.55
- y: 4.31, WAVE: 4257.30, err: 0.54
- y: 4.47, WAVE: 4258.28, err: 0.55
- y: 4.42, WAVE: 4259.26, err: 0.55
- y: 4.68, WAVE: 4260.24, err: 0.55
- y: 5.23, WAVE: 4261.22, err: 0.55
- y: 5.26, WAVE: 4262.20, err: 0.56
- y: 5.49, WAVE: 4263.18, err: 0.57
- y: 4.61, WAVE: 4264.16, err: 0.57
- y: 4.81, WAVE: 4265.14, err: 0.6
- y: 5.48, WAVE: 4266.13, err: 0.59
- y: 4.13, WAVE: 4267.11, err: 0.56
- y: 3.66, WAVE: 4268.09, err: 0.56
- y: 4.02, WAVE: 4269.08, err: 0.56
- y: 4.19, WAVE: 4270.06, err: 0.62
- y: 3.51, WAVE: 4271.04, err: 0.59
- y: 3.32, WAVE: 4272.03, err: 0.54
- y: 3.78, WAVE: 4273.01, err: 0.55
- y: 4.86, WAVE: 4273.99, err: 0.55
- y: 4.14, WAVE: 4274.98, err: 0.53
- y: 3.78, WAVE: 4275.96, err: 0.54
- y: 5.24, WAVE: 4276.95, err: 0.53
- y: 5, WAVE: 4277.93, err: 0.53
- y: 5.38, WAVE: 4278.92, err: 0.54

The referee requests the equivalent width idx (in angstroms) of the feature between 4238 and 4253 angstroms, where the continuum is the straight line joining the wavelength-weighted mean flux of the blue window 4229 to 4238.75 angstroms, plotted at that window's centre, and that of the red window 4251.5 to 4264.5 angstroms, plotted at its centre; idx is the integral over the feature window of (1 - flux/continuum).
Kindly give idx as 0.8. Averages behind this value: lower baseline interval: 4.68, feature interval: 4.42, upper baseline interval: 4.69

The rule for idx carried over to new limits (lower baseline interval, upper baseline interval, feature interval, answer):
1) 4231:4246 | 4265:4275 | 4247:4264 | -0.9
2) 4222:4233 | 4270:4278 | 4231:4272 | -2.6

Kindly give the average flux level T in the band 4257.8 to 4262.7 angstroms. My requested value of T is 4.82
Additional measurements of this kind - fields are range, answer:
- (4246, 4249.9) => 4.65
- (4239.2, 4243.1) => 4.29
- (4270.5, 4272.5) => 3.43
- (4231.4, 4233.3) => 4.42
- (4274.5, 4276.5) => 3.98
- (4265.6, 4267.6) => 4.8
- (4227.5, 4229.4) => 3.85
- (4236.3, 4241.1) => 4.87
